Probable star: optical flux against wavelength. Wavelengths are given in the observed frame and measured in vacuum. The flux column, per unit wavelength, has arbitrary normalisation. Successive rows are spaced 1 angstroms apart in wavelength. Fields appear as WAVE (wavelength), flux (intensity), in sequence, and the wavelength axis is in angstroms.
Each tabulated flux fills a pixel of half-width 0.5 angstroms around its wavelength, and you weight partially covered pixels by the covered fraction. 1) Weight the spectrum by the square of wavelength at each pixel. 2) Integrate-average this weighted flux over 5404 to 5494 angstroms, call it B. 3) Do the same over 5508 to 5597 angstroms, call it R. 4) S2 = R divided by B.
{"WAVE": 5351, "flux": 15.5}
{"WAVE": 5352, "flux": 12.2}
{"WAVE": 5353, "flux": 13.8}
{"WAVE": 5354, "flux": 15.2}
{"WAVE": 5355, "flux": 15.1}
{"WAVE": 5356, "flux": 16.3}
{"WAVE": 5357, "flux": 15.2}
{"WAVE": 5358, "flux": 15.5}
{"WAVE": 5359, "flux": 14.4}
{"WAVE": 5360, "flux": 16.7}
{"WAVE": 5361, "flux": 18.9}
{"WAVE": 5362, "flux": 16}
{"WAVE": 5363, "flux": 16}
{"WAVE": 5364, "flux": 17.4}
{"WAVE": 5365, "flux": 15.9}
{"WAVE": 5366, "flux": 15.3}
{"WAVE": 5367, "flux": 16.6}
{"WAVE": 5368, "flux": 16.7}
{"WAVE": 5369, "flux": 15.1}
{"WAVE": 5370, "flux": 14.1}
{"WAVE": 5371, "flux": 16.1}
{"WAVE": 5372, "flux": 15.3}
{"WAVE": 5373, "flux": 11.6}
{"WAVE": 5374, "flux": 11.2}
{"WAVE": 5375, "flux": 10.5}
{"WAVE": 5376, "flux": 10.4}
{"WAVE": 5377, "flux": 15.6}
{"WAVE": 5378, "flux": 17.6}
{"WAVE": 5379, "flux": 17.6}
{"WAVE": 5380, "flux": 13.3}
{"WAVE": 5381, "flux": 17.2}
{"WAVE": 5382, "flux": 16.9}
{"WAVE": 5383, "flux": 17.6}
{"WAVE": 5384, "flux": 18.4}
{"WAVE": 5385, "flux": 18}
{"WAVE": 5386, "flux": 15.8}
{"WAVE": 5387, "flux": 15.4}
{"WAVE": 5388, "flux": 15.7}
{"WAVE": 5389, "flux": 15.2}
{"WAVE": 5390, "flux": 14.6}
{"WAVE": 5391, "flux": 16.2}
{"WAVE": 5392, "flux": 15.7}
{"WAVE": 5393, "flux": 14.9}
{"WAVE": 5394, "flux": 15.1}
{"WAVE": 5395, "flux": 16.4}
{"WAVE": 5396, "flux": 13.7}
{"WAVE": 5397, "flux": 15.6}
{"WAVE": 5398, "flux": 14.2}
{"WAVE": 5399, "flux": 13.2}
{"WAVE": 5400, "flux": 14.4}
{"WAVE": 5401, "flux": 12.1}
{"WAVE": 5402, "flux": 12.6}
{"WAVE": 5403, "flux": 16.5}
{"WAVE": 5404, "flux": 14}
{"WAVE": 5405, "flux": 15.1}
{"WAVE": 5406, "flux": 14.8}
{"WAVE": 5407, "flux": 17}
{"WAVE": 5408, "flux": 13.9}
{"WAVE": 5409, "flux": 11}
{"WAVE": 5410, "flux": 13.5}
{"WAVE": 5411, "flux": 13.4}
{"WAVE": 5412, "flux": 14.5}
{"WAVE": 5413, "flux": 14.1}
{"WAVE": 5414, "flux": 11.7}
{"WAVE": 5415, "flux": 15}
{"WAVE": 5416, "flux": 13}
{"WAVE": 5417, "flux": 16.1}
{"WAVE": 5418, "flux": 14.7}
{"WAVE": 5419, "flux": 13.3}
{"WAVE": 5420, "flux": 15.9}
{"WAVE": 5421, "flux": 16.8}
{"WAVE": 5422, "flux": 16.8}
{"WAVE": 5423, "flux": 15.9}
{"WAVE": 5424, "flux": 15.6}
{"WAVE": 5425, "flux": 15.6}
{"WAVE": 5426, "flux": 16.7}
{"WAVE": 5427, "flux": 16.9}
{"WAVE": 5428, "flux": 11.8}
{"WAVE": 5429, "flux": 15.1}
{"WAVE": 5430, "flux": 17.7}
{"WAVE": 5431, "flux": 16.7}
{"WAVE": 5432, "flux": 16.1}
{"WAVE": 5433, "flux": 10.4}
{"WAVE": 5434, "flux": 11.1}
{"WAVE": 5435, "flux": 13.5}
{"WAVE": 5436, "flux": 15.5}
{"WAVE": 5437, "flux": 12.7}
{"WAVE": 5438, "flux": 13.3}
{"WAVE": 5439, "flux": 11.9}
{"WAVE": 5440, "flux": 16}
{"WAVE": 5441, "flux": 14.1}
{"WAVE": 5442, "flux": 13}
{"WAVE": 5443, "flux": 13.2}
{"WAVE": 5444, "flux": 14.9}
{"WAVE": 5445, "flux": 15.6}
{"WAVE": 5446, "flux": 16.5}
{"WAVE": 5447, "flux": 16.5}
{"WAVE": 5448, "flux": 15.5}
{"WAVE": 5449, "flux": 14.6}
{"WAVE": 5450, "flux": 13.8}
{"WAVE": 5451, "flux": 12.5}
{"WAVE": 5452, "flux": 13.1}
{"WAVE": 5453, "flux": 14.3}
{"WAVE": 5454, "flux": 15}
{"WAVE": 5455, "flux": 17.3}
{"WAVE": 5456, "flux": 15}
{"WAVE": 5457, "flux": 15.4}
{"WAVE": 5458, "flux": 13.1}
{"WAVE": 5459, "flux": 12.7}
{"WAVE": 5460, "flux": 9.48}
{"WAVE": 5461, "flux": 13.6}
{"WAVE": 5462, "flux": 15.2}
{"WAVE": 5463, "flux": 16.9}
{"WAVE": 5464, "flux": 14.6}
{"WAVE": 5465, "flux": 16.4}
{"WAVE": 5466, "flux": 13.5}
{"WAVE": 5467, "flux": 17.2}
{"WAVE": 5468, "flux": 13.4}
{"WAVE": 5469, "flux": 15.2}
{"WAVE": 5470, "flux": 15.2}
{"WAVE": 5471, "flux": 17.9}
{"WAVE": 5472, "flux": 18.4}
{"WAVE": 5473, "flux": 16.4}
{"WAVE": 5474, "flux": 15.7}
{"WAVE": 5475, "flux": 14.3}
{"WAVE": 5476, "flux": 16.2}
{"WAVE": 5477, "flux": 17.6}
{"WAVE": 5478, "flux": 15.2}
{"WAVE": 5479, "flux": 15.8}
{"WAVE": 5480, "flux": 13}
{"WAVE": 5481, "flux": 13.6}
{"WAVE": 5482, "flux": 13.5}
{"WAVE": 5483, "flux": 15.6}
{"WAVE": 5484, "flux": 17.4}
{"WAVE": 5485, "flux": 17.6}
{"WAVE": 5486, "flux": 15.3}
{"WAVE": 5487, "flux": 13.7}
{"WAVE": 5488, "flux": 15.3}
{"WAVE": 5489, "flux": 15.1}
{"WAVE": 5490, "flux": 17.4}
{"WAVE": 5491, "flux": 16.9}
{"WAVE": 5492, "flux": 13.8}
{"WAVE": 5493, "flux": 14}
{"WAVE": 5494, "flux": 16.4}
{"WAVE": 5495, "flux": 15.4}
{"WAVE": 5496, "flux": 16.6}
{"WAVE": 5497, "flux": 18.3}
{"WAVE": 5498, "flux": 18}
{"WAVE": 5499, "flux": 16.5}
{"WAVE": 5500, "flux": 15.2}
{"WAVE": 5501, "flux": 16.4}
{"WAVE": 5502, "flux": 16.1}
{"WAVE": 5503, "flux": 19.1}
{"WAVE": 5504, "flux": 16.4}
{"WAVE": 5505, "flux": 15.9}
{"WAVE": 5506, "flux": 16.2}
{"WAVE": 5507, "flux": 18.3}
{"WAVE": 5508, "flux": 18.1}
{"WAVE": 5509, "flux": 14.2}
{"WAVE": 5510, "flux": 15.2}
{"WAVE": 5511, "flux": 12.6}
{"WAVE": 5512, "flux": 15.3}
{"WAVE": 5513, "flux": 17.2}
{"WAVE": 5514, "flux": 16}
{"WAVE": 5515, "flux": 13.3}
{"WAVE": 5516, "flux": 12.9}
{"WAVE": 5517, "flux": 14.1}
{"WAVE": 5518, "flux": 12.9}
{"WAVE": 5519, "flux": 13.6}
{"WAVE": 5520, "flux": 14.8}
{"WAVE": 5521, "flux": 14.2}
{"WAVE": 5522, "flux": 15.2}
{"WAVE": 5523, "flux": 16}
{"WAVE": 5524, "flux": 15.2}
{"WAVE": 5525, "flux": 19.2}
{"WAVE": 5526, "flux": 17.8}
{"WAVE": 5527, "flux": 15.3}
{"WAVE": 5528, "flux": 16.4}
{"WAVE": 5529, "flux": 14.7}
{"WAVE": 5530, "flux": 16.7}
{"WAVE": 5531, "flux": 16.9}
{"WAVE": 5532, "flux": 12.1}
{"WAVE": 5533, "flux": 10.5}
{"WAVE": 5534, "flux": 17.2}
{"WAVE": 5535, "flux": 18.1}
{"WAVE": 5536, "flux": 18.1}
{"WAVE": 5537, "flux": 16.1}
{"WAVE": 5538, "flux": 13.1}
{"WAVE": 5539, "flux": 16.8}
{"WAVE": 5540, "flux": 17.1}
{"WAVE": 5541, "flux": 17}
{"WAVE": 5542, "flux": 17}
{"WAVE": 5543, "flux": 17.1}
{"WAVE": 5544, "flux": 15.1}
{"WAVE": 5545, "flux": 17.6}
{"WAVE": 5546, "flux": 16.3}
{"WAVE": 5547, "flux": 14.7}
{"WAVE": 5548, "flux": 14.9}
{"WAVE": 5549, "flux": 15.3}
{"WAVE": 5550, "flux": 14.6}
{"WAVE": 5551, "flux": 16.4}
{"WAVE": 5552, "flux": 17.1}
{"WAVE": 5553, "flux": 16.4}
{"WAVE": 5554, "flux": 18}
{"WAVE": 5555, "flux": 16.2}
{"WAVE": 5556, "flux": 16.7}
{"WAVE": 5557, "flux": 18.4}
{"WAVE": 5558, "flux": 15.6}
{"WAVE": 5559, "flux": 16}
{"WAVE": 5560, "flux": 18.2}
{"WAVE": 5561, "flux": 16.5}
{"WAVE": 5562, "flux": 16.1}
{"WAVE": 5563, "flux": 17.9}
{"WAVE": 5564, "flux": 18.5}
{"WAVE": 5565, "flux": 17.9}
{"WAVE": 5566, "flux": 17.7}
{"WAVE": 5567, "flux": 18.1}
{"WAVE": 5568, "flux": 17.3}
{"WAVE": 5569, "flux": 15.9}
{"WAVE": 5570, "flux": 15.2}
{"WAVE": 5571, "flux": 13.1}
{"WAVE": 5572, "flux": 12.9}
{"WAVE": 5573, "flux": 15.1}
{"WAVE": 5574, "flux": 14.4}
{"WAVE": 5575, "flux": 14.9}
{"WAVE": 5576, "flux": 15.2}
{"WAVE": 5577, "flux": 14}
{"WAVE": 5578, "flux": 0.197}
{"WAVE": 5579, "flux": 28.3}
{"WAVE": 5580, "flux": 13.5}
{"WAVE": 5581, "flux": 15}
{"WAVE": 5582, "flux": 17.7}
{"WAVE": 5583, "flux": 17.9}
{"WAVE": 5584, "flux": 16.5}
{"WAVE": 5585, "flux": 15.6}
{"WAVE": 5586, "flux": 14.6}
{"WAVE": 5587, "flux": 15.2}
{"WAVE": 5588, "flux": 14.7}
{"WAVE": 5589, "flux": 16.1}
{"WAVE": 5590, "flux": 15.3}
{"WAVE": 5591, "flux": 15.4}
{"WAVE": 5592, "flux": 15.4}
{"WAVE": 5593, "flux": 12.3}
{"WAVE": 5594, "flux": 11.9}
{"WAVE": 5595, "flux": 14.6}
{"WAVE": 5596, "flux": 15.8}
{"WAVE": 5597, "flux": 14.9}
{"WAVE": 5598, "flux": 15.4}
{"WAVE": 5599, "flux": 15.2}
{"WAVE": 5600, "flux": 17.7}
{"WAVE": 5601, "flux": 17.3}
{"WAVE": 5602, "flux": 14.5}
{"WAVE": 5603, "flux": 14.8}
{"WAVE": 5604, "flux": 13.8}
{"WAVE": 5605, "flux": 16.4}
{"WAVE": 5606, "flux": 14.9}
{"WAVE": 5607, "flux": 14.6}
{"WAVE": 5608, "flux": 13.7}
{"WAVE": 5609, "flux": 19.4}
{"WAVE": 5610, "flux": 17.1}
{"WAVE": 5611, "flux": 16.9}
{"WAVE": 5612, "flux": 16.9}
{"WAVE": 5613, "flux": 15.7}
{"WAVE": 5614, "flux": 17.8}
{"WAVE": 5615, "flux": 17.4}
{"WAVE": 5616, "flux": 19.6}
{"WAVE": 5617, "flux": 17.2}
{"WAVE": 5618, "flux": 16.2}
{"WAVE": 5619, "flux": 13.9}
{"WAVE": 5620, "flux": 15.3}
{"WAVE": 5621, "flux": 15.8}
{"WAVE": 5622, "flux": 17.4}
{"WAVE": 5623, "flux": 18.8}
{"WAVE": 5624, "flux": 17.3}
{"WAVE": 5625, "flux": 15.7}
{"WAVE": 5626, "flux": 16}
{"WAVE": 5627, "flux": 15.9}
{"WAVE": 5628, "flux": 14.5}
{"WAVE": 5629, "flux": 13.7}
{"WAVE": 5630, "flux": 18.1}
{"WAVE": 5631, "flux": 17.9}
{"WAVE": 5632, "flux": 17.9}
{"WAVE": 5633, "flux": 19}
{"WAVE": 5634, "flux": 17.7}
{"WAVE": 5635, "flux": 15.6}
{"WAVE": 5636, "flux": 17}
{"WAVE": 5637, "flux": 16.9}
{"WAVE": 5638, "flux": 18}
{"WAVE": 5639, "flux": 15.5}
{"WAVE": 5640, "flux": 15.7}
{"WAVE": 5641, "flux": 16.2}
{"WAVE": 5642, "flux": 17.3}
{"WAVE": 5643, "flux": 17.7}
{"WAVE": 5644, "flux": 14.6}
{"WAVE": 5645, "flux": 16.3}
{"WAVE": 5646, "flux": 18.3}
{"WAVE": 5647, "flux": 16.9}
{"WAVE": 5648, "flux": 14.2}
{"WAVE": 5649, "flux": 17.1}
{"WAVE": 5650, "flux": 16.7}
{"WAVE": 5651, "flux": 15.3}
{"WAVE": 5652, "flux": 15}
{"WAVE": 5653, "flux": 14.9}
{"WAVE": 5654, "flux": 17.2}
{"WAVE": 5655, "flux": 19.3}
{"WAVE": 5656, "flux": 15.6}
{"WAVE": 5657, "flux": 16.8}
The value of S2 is 1.09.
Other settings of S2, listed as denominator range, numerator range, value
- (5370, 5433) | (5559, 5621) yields 1.13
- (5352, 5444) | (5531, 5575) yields 1.15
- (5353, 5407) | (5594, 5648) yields 1.17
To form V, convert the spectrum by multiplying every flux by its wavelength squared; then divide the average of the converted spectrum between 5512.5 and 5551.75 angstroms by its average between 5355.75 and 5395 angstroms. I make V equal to 1.06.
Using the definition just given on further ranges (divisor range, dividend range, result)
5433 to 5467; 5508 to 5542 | 1.11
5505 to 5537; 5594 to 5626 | 1.08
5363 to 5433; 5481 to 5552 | 1.10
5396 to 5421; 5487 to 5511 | 1.18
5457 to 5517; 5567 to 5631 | 1.05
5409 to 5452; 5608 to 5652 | 1.23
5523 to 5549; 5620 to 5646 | 1.08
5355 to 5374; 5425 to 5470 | 0.96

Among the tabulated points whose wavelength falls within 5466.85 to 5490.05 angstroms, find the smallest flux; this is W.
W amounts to 13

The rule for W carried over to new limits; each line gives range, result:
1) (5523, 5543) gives 10.5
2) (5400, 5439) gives 10.4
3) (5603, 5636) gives 13.7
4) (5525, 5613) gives 0.197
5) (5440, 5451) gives 12.5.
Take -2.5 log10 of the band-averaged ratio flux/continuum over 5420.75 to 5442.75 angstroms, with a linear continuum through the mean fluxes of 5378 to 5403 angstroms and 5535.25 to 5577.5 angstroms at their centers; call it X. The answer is 0.072 mag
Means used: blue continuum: 15.5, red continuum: 16.2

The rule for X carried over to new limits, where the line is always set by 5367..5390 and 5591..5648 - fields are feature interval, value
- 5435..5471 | 0.08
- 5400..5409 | 0.08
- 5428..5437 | 0.09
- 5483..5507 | -0.04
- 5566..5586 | 0.05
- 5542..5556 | -0.02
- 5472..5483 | 0.02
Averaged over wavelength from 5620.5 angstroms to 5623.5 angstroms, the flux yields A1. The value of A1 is 17.3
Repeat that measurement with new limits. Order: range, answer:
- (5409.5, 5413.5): 13.9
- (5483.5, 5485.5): 17.5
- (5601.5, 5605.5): 14.9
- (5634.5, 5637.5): 16.5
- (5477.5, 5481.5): 14.4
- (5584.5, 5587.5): 15.1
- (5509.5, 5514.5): 15.3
